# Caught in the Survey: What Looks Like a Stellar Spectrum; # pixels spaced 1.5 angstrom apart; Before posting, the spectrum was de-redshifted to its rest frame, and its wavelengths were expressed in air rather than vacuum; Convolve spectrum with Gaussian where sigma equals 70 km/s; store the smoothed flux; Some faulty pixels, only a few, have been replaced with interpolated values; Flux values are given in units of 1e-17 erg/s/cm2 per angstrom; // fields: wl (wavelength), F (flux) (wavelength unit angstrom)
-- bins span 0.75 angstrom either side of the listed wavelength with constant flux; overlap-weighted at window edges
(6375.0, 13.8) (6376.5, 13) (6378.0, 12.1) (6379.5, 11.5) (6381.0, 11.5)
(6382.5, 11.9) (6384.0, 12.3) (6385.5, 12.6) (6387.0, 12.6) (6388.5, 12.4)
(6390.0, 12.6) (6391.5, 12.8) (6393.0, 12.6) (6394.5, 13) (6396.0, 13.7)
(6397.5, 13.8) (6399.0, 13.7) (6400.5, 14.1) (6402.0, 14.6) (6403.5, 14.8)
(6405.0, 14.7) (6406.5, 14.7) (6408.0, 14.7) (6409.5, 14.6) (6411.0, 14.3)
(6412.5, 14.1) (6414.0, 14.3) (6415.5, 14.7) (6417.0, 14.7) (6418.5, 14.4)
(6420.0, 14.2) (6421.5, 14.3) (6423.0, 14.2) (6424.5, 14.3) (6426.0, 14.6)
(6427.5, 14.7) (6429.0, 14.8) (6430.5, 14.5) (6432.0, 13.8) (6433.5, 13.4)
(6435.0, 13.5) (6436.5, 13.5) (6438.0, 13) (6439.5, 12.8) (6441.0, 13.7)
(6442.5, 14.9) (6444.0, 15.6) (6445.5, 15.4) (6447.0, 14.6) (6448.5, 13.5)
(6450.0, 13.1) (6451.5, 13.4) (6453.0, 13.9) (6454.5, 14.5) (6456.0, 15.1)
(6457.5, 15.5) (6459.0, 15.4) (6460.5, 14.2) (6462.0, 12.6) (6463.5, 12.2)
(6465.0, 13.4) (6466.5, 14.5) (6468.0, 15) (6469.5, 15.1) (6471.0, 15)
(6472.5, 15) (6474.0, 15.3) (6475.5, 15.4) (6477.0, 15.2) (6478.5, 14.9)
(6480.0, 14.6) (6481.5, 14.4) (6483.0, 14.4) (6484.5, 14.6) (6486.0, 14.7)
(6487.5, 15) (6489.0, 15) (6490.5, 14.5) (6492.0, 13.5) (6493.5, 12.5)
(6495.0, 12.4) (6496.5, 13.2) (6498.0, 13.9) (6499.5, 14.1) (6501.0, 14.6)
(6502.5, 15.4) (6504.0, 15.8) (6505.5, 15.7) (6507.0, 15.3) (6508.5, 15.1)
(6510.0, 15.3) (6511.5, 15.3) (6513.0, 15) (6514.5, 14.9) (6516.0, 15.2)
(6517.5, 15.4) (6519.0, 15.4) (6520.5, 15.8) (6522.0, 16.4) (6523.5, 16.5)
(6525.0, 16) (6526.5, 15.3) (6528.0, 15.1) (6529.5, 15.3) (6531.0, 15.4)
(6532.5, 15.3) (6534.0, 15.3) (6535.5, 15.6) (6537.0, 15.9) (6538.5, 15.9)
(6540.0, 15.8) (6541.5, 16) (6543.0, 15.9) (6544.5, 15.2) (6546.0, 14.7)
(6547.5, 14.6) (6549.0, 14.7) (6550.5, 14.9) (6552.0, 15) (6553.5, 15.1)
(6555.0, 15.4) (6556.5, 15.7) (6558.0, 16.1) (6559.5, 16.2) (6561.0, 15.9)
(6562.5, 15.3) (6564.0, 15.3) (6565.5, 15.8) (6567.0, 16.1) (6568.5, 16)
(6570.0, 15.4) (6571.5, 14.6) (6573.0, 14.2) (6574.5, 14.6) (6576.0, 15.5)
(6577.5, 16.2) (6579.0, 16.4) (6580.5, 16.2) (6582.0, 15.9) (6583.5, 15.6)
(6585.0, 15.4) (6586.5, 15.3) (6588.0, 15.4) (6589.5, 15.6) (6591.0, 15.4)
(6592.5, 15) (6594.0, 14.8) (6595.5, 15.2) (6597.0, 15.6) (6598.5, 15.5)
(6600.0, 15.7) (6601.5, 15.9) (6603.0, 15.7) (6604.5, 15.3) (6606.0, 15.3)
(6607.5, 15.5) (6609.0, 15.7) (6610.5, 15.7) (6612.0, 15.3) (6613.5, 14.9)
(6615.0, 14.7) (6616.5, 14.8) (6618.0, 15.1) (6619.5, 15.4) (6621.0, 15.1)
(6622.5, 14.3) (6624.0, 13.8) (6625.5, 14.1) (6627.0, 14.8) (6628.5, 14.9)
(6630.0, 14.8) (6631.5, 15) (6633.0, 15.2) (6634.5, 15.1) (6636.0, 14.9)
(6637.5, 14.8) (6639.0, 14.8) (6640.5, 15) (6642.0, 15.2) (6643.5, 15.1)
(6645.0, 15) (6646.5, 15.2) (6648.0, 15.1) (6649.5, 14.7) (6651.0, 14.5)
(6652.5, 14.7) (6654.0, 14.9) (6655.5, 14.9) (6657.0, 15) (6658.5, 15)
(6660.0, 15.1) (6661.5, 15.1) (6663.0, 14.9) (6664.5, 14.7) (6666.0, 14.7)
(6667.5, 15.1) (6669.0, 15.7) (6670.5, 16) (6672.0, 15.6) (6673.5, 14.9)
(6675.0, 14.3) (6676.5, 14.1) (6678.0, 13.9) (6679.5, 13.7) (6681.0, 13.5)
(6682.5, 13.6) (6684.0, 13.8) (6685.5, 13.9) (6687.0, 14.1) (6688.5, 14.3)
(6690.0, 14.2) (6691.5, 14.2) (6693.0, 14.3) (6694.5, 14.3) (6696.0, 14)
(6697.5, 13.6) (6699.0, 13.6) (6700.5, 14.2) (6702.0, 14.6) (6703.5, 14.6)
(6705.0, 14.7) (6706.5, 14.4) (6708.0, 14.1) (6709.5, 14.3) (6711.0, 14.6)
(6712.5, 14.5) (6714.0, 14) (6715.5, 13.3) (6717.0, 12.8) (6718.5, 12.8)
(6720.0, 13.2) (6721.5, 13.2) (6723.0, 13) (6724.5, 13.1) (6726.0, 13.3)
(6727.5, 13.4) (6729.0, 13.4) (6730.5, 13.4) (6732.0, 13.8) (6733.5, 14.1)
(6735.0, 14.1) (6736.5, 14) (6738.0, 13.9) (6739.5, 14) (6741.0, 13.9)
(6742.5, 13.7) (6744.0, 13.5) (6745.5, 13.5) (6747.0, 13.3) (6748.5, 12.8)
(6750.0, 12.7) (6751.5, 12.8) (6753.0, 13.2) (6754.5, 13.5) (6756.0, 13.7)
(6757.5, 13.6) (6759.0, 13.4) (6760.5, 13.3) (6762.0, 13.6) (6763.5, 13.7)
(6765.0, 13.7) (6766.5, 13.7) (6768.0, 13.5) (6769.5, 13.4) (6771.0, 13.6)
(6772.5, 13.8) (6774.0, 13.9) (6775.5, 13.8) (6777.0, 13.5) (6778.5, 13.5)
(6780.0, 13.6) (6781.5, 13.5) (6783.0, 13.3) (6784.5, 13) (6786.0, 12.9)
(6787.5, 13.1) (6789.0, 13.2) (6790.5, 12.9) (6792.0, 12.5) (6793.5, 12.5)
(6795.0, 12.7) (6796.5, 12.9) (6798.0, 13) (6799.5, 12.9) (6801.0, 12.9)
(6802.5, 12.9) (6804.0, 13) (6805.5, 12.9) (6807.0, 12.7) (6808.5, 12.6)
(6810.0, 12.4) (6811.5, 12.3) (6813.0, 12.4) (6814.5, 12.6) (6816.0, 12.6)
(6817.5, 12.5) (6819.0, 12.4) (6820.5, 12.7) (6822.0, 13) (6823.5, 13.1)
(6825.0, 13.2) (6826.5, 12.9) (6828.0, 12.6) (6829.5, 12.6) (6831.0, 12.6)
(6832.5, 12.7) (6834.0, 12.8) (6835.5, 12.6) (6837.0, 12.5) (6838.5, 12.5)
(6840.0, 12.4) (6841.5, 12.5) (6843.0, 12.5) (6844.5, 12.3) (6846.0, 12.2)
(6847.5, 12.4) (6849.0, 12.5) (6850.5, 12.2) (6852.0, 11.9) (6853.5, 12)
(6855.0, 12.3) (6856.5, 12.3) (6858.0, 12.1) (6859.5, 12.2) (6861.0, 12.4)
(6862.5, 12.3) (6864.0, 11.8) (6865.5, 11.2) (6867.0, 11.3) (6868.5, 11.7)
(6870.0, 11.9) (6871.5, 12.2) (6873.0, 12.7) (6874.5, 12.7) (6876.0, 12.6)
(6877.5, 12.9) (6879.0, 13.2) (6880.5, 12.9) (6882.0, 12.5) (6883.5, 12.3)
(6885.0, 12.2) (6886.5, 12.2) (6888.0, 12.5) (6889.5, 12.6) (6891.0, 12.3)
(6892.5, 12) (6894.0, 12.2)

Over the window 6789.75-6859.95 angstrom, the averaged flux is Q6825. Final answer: 12.6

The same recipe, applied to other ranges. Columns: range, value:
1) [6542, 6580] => 15.4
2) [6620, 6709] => 14.6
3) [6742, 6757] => 13.3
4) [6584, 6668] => 15.1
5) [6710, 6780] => 13.5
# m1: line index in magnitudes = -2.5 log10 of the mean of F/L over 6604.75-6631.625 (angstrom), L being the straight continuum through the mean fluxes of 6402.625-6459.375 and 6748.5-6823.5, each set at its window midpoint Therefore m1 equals -0.10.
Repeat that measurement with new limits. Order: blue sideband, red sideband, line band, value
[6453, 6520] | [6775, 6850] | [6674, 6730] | -0.04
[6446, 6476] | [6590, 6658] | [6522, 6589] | -0.05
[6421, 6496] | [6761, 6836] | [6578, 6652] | -0.11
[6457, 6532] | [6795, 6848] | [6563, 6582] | -0.09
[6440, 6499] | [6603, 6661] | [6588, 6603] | -0.04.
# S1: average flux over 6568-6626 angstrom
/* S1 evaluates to 15.3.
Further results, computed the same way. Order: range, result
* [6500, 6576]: 15.4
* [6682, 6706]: 14.1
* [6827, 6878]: 12.3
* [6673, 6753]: 13.8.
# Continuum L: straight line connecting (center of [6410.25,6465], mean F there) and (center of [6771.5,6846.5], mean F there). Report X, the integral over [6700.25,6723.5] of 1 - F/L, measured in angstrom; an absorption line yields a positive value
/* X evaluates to -1.2 angstrom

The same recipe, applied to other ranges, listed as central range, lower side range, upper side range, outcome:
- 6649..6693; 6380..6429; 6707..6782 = -3.16 angstrom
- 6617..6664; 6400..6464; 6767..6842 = -4.82 angstrom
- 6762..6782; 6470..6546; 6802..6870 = -1.07 angstrom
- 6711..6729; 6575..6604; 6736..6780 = 0.79 angstrom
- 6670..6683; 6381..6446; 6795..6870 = -1.39 angstrom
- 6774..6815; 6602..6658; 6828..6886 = 0.34 angstrom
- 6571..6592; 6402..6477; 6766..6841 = -2.53 angstrom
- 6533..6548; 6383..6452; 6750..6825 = -2.04 angstrom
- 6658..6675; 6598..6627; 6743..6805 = -0.73 angstrom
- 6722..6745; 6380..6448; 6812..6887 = -1.49 angstrom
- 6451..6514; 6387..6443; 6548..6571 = 0.67 angstrom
